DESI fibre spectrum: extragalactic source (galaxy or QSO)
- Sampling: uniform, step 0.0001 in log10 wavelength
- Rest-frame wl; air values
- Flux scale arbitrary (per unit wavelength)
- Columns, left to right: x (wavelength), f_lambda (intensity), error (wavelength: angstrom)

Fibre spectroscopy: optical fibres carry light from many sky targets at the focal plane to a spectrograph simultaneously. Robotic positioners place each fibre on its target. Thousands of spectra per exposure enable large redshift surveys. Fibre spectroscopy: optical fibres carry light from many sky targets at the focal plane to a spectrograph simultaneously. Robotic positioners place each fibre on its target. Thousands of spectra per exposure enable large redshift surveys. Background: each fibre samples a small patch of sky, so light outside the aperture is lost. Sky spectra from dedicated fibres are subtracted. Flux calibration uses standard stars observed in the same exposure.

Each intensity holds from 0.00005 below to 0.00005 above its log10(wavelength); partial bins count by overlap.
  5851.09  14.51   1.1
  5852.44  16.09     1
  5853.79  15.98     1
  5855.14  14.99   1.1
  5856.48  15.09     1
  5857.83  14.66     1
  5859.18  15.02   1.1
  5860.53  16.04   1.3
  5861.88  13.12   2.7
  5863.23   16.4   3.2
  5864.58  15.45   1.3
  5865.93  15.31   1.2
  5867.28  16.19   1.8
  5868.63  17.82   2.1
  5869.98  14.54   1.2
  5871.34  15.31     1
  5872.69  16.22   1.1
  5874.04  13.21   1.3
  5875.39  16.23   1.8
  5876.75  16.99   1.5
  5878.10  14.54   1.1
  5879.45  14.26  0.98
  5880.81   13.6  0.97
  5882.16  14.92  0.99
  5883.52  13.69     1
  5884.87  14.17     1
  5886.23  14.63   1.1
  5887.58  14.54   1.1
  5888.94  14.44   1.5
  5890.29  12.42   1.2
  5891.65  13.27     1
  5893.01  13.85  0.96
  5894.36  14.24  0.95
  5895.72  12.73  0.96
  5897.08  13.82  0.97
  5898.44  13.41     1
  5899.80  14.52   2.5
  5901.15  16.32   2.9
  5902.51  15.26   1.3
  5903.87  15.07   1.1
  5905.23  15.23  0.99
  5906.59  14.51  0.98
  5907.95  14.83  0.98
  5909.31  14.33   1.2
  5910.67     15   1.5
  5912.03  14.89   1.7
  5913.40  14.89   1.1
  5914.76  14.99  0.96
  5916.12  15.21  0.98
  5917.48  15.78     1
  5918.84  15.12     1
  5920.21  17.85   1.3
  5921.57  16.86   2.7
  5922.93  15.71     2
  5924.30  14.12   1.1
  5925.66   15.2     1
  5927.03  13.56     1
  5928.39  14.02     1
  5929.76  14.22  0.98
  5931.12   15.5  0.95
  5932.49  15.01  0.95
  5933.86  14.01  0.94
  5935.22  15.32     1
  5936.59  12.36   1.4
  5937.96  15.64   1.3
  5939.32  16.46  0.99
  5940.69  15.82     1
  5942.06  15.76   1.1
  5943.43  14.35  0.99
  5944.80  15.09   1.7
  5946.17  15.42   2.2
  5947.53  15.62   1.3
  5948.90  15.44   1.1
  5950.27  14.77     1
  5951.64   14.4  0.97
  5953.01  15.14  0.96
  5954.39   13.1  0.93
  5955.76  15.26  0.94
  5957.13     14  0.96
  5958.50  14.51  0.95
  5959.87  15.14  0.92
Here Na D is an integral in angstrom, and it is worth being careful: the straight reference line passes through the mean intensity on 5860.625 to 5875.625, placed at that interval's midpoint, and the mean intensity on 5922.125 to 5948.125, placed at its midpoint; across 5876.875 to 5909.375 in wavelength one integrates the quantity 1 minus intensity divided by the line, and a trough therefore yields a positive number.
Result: 2.0 angstrom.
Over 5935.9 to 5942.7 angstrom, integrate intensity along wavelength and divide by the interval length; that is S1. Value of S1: 15.2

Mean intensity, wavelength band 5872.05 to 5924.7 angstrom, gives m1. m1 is 14.8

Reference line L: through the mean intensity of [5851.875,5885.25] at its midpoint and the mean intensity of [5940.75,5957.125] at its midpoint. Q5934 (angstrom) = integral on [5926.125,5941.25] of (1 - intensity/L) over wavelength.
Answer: 0.3 angstrom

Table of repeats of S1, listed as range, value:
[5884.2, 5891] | 14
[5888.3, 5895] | 13.6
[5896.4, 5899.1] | 13.6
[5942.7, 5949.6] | 15.2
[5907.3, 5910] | 14.6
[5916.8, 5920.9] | 16.3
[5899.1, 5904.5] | 15.3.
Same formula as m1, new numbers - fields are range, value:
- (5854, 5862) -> 15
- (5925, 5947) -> 14.9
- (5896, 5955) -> 15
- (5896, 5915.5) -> 14.7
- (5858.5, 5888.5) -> 15.1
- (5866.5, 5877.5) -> 15.8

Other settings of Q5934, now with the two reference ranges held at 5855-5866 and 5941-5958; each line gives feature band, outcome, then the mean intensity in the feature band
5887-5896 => 0.8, 13.7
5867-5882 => -0.2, 15.3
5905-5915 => 0.1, 14.8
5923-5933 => 0.2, 14.6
